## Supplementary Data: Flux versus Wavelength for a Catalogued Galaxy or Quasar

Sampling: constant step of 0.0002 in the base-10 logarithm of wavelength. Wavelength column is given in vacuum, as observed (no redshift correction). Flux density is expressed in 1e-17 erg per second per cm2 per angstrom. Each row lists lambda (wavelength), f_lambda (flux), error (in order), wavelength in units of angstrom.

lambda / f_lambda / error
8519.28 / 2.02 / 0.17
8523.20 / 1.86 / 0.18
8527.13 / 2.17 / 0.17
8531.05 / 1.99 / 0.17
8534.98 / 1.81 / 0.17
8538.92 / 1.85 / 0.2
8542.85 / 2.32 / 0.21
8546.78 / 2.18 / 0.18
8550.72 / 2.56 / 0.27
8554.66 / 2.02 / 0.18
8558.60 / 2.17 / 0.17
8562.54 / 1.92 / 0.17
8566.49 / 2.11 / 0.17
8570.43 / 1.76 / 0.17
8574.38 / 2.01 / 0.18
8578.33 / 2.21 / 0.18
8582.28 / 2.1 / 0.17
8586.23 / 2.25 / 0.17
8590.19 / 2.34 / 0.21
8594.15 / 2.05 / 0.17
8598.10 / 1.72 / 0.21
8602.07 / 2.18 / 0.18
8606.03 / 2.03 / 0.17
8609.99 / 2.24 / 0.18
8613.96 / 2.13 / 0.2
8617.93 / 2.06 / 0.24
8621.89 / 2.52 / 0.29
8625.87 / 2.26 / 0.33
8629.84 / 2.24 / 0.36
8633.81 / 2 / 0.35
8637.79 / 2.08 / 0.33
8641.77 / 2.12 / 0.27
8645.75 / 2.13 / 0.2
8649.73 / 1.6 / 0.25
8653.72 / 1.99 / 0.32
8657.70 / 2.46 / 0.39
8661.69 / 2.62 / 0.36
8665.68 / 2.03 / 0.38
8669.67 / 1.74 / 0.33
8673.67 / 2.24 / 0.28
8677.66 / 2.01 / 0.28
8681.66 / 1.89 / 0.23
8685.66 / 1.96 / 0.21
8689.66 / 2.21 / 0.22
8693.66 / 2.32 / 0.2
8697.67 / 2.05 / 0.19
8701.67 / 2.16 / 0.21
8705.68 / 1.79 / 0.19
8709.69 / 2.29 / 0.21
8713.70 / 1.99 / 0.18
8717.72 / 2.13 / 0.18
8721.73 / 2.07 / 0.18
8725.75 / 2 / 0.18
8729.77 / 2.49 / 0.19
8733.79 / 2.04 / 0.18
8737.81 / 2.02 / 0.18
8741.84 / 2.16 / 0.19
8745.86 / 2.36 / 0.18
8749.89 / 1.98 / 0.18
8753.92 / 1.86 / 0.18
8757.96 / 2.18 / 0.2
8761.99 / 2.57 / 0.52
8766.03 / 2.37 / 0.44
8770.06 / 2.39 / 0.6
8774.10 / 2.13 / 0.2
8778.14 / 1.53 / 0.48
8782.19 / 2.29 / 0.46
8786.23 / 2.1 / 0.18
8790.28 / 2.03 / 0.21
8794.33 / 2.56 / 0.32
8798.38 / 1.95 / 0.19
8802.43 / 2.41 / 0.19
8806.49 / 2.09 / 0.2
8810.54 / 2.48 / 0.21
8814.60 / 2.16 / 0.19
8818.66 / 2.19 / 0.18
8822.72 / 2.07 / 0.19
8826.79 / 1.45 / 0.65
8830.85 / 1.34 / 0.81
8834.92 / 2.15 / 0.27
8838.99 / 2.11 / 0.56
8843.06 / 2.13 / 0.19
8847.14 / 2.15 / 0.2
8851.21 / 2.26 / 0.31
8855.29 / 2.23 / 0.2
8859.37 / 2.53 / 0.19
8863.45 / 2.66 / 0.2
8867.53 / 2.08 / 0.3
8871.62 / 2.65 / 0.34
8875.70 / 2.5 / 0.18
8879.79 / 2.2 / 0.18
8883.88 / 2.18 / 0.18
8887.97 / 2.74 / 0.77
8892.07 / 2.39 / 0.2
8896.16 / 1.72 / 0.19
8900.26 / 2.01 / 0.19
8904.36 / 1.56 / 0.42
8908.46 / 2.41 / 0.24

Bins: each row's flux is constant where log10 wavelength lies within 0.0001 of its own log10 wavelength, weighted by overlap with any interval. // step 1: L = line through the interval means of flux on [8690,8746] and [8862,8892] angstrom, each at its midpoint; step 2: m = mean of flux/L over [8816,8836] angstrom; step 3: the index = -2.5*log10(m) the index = 0.258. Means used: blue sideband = 2.13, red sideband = 2.42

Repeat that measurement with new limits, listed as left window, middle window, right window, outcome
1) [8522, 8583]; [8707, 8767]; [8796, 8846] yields -0.05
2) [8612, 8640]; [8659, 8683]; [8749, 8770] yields 0.05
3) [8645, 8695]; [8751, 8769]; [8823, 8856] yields -0.11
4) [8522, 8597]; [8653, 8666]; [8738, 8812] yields -0.10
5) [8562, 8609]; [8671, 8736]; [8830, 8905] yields 0.01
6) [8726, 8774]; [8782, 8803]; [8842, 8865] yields 0.03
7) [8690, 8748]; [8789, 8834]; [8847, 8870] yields 0.10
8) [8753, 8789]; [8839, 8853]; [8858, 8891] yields 0.09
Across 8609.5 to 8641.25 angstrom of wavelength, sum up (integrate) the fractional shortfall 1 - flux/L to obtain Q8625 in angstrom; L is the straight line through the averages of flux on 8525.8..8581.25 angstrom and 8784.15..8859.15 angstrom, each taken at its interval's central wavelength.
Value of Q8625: -1.5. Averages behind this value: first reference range 2.08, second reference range 2.11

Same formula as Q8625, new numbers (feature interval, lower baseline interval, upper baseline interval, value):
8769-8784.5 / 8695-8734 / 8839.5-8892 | 1.00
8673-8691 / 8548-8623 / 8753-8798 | 0.91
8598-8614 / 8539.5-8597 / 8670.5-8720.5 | 0.17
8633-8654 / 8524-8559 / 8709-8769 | 1.51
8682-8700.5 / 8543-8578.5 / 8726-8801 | 0.27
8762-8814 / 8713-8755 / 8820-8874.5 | -1.99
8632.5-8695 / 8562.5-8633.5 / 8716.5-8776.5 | 1.79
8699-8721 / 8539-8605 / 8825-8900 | 0.79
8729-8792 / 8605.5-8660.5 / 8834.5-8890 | 2.73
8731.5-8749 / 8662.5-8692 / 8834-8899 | -0.13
